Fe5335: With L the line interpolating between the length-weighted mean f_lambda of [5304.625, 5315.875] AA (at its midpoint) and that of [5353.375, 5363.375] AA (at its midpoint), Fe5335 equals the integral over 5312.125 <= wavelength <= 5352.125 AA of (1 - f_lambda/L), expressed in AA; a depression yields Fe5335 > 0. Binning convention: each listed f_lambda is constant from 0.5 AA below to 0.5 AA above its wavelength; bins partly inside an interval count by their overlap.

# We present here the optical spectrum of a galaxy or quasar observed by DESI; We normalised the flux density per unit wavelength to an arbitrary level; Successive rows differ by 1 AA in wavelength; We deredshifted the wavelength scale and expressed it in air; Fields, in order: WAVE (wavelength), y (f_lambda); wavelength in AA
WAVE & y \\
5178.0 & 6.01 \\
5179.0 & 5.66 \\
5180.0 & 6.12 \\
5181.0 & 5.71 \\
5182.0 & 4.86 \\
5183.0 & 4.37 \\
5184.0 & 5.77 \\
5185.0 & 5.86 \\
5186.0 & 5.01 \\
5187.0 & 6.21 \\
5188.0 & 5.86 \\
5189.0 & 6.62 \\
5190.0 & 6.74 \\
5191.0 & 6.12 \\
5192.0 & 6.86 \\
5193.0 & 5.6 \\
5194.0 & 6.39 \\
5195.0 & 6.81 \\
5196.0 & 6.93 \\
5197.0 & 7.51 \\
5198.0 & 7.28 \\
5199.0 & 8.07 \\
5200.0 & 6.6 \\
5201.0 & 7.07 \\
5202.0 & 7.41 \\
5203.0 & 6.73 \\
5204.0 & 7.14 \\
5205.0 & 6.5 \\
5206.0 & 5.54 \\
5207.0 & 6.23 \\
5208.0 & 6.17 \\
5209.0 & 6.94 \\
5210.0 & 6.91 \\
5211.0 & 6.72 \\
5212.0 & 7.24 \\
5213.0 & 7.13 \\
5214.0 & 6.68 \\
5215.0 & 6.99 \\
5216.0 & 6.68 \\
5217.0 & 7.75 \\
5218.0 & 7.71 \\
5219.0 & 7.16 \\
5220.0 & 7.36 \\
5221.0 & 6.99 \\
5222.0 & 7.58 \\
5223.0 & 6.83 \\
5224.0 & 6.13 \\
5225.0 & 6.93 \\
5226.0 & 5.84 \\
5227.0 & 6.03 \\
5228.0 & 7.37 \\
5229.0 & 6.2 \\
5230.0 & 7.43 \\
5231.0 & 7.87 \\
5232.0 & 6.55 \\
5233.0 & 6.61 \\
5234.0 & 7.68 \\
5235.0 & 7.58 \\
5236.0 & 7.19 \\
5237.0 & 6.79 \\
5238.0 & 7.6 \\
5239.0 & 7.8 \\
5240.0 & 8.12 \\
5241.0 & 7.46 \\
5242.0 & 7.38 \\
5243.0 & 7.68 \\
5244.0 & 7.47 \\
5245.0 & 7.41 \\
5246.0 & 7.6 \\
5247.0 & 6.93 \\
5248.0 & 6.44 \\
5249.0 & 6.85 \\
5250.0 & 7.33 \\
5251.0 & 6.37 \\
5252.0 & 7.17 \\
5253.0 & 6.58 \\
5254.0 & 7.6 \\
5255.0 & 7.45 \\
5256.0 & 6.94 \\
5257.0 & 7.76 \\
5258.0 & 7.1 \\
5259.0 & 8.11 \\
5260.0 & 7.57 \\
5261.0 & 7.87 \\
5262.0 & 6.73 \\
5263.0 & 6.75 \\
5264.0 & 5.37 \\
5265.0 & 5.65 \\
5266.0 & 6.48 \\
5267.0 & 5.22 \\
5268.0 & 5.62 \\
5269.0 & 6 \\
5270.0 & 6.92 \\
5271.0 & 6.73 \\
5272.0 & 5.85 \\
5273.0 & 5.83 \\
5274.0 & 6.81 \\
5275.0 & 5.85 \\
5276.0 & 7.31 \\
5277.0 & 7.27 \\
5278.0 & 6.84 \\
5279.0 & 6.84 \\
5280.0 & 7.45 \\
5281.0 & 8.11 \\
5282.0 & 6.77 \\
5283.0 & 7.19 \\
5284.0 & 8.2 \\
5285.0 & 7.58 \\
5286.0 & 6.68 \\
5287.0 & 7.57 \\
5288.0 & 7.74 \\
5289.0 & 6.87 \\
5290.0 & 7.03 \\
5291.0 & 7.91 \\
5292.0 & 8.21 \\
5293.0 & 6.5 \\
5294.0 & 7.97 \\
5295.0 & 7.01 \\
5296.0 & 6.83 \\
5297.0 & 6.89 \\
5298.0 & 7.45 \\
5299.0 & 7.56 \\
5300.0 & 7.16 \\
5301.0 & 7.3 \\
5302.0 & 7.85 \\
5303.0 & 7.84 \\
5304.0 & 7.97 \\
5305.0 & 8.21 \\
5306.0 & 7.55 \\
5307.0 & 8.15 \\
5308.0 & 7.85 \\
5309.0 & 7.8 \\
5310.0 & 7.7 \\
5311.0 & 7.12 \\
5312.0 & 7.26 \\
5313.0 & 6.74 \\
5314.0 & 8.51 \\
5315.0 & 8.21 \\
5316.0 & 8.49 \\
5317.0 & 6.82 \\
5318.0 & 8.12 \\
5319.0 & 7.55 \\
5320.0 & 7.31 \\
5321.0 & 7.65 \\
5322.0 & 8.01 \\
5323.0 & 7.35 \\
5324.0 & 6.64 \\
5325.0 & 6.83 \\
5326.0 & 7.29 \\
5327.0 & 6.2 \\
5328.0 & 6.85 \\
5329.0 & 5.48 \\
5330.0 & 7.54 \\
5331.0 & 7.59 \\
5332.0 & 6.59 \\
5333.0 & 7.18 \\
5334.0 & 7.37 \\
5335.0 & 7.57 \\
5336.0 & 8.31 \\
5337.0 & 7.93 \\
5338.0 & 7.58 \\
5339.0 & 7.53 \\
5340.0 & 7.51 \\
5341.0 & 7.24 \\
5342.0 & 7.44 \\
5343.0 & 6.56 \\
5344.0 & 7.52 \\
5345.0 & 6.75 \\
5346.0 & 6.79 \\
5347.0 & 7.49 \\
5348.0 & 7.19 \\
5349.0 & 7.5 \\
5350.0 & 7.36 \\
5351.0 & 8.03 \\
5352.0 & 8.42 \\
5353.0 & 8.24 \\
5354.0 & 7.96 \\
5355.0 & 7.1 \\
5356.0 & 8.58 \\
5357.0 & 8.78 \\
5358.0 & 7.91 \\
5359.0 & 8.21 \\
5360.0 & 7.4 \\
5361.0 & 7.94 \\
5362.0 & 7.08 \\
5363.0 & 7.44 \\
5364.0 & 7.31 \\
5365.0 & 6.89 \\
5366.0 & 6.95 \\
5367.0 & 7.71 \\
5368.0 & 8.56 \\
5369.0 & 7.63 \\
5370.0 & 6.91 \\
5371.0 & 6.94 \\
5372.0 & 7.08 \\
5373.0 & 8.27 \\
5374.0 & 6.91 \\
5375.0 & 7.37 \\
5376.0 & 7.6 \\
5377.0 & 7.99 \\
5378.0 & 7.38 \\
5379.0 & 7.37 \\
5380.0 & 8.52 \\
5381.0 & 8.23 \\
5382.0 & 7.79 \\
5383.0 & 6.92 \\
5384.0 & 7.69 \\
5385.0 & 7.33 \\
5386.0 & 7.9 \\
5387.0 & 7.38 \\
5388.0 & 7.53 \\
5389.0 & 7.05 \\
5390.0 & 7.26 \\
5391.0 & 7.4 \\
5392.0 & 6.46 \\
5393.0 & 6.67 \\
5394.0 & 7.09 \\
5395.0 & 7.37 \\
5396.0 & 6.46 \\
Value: 2.2 AA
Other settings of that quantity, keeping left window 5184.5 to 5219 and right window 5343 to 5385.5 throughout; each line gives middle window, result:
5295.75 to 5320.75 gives -1.15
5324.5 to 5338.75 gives 0.46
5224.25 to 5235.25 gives -0.03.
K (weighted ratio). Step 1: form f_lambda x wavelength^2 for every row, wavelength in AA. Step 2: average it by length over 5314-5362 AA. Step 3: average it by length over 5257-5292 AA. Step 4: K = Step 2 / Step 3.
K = 1.1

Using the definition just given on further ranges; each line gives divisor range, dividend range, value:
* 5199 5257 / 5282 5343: 1.09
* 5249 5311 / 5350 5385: 1.11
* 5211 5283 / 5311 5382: 1.12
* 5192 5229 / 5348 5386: 1.19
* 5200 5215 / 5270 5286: 1.06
